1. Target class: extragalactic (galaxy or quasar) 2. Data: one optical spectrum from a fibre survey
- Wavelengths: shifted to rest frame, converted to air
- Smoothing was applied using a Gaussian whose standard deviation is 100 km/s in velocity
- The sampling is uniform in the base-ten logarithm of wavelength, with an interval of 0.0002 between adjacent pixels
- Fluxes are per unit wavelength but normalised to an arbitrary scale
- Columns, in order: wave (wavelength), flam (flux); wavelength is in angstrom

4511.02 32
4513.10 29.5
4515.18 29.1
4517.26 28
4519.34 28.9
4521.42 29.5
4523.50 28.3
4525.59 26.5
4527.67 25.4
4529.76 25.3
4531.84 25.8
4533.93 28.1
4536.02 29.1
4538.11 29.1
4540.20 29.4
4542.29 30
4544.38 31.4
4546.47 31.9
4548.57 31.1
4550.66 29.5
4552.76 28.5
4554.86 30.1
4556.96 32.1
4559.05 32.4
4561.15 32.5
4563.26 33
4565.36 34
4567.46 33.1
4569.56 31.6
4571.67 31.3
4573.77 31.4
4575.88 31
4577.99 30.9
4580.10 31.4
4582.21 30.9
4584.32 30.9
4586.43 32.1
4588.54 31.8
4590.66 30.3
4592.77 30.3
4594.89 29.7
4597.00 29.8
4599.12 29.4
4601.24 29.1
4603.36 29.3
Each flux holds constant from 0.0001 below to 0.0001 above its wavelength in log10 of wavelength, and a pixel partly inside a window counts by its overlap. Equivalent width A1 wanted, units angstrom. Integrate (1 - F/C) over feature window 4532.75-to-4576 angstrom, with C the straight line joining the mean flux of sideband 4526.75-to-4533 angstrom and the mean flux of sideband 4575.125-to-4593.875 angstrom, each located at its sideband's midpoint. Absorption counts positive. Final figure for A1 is -4.57 angstrom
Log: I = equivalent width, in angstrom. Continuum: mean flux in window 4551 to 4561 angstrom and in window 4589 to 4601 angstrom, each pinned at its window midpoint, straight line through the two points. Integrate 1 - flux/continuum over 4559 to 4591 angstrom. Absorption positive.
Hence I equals -1.5 angstrom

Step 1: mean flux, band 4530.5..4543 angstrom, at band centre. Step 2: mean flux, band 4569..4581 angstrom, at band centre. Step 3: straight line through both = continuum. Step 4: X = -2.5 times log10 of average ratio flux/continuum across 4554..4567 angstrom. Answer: -0.08 mag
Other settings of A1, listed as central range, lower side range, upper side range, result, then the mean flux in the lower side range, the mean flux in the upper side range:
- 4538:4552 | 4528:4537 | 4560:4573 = -0.7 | 26.9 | 32.6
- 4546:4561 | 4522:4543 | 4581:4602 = -1.1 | 27.7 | 30.5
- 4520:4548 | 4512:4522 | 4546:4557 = 1.1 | 29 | 30.3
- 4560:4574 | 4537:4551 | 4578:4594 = -0.8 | 30.4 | 31.1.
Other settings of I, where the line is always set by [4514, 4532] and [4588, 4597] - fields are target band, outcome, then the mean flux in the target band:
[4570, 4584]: -0.7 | 31.1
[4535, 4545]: -0.5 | 29.7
